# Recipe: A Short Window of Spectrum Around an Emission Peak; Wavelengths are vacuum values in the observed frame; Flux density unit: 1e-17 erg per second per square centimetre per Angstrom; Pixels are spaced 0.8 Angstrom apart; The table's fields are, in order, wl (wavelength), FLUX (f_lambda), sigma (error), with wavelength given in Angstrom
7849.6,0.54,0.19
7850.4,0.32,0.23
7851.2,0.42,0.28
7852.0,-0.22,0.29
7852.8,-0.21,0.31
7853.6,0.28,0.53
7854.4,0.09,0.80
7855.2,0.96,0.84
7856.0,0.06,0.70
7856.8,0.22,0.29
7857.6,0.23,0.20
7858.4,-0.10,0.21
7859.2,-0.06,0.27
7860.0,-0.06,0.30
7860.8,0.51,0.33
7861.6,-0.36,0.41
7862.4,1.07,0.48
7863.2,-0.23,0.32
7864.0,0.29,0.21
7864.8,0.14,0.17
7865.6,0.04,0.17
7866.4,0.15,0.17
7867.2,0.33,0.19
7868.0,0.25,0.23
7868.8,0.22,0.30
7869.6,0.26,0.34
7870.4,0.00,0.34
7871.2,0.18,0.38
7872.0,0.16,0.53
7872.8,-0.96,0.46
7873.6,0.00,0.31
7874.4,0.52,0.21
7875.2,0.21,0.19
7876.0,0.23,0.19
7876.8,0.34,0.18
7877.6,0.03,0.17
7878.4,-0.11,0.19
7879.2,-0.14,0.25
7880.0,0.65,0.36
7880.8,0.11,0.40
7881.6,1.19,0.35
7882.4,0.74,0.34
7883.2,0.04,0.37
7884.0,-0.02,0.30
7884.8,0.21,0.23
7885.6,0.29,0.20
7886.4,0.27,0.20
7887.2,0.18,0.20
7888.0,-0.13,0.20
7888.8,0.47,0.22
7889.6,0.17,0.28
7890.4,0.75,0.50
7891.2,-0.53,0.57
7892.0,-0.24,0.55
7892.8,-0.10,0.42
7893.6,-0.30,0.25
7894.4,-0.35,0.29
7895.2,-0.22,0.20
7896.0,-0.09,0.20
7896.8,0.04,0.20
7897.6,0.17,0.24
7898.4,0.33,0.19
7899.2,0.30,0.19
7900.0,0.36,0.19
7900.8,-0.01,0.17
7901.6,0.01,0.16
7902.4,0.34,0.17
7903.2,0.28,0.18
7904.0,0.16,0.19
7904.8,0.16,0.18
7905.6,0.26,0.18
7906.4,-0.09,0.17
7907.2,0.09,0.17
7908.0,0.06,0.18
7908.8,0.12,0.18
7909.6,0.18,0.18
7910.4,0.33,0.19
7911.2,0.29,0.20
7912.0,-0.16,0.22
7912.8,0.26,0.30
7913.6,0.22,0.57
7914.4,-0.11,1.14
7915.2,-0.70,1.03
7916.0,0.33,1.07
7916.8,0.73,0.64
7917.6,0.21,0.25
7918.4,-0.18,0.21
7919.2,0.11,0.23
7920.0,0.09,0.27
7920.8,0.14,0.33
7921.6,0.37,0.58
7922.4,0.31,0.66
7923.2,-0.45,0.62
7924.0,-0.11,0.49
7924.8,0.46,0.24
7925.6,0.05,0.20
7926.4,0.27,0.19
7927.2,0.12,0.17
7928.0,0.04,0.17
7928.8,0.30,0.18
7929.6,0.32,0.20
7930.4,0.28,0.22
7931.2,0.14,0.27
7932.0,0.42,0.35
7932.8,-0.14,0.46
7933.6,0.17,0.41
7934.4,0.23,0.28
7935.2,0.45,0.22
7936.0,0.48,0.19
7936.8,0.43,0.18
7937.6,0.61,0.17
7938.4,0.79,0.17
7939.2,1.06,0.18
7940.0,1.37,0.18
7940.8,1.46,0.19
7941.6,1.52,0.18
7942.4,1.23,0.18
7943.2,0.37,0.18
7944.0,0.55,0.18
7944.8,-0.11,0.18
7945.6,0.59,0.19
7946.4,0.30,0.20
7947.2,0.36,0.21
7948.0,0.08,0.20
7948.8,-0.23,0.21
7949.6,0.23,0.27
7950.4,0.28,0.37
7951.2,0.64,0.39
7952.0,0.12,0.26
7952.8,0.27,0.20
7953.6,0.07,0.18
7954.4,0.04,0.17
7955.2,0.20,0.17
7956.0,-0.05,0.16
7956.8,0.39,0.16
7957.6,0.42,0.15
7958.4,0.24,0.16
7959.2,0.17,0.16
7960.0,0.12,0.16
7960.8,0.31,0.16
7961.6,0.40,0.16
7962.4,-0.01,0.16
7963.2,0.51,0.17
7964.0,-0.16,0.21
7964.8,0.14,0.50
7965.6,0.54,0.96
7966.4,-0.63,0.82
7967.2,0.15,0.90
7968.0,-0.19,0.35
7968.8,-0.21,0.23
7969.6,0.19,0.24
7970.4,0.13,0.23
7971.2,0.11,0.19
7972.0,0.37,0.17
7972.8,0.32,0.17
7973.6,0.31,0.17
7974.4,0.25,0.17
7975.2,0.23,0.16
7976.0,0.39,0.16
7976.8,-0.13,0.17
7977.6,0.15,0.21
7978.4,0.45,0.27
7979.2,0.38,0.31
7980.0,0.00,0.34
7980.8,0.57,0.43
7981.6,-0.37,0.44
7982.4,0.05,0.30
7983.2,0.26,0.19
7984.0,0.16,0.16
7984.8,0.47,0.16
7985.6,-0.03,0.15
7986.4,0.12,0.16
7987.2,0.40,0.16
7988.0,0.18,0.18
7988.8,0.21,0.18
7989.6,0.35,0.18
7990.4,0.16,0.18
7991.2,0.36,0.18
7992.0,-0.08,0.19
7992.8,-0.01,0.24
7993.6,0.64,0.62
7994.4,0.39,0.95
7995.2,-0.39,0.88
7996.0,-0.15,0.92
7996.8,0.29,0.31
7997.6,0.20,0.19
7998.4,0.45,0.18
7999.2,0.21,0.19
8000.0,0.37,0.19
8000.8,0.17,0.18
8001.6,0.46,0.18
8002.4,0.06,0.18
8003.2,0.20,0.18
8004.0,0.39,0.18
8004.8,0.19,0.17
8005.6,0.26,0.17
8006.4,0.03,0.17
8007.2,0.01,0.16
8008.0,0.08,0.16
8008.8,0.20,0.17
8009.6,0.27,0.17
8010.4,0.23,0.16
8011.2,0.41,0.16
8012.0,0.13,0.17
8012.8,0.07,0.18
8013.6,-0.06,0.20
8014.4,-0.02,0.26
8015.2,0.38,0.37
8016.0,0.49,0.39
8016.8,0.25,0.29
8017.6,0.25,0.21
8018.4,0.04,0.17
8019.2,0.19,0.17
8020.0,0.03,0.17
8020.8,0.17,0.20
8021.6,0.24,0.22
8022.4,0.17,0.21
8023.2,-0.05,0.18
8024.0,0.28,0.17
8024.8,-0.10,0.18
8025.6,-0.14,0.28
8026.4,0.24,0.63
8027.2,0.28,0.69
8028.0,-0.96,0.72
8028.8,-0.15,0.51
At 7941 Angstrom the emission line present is H-gamma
